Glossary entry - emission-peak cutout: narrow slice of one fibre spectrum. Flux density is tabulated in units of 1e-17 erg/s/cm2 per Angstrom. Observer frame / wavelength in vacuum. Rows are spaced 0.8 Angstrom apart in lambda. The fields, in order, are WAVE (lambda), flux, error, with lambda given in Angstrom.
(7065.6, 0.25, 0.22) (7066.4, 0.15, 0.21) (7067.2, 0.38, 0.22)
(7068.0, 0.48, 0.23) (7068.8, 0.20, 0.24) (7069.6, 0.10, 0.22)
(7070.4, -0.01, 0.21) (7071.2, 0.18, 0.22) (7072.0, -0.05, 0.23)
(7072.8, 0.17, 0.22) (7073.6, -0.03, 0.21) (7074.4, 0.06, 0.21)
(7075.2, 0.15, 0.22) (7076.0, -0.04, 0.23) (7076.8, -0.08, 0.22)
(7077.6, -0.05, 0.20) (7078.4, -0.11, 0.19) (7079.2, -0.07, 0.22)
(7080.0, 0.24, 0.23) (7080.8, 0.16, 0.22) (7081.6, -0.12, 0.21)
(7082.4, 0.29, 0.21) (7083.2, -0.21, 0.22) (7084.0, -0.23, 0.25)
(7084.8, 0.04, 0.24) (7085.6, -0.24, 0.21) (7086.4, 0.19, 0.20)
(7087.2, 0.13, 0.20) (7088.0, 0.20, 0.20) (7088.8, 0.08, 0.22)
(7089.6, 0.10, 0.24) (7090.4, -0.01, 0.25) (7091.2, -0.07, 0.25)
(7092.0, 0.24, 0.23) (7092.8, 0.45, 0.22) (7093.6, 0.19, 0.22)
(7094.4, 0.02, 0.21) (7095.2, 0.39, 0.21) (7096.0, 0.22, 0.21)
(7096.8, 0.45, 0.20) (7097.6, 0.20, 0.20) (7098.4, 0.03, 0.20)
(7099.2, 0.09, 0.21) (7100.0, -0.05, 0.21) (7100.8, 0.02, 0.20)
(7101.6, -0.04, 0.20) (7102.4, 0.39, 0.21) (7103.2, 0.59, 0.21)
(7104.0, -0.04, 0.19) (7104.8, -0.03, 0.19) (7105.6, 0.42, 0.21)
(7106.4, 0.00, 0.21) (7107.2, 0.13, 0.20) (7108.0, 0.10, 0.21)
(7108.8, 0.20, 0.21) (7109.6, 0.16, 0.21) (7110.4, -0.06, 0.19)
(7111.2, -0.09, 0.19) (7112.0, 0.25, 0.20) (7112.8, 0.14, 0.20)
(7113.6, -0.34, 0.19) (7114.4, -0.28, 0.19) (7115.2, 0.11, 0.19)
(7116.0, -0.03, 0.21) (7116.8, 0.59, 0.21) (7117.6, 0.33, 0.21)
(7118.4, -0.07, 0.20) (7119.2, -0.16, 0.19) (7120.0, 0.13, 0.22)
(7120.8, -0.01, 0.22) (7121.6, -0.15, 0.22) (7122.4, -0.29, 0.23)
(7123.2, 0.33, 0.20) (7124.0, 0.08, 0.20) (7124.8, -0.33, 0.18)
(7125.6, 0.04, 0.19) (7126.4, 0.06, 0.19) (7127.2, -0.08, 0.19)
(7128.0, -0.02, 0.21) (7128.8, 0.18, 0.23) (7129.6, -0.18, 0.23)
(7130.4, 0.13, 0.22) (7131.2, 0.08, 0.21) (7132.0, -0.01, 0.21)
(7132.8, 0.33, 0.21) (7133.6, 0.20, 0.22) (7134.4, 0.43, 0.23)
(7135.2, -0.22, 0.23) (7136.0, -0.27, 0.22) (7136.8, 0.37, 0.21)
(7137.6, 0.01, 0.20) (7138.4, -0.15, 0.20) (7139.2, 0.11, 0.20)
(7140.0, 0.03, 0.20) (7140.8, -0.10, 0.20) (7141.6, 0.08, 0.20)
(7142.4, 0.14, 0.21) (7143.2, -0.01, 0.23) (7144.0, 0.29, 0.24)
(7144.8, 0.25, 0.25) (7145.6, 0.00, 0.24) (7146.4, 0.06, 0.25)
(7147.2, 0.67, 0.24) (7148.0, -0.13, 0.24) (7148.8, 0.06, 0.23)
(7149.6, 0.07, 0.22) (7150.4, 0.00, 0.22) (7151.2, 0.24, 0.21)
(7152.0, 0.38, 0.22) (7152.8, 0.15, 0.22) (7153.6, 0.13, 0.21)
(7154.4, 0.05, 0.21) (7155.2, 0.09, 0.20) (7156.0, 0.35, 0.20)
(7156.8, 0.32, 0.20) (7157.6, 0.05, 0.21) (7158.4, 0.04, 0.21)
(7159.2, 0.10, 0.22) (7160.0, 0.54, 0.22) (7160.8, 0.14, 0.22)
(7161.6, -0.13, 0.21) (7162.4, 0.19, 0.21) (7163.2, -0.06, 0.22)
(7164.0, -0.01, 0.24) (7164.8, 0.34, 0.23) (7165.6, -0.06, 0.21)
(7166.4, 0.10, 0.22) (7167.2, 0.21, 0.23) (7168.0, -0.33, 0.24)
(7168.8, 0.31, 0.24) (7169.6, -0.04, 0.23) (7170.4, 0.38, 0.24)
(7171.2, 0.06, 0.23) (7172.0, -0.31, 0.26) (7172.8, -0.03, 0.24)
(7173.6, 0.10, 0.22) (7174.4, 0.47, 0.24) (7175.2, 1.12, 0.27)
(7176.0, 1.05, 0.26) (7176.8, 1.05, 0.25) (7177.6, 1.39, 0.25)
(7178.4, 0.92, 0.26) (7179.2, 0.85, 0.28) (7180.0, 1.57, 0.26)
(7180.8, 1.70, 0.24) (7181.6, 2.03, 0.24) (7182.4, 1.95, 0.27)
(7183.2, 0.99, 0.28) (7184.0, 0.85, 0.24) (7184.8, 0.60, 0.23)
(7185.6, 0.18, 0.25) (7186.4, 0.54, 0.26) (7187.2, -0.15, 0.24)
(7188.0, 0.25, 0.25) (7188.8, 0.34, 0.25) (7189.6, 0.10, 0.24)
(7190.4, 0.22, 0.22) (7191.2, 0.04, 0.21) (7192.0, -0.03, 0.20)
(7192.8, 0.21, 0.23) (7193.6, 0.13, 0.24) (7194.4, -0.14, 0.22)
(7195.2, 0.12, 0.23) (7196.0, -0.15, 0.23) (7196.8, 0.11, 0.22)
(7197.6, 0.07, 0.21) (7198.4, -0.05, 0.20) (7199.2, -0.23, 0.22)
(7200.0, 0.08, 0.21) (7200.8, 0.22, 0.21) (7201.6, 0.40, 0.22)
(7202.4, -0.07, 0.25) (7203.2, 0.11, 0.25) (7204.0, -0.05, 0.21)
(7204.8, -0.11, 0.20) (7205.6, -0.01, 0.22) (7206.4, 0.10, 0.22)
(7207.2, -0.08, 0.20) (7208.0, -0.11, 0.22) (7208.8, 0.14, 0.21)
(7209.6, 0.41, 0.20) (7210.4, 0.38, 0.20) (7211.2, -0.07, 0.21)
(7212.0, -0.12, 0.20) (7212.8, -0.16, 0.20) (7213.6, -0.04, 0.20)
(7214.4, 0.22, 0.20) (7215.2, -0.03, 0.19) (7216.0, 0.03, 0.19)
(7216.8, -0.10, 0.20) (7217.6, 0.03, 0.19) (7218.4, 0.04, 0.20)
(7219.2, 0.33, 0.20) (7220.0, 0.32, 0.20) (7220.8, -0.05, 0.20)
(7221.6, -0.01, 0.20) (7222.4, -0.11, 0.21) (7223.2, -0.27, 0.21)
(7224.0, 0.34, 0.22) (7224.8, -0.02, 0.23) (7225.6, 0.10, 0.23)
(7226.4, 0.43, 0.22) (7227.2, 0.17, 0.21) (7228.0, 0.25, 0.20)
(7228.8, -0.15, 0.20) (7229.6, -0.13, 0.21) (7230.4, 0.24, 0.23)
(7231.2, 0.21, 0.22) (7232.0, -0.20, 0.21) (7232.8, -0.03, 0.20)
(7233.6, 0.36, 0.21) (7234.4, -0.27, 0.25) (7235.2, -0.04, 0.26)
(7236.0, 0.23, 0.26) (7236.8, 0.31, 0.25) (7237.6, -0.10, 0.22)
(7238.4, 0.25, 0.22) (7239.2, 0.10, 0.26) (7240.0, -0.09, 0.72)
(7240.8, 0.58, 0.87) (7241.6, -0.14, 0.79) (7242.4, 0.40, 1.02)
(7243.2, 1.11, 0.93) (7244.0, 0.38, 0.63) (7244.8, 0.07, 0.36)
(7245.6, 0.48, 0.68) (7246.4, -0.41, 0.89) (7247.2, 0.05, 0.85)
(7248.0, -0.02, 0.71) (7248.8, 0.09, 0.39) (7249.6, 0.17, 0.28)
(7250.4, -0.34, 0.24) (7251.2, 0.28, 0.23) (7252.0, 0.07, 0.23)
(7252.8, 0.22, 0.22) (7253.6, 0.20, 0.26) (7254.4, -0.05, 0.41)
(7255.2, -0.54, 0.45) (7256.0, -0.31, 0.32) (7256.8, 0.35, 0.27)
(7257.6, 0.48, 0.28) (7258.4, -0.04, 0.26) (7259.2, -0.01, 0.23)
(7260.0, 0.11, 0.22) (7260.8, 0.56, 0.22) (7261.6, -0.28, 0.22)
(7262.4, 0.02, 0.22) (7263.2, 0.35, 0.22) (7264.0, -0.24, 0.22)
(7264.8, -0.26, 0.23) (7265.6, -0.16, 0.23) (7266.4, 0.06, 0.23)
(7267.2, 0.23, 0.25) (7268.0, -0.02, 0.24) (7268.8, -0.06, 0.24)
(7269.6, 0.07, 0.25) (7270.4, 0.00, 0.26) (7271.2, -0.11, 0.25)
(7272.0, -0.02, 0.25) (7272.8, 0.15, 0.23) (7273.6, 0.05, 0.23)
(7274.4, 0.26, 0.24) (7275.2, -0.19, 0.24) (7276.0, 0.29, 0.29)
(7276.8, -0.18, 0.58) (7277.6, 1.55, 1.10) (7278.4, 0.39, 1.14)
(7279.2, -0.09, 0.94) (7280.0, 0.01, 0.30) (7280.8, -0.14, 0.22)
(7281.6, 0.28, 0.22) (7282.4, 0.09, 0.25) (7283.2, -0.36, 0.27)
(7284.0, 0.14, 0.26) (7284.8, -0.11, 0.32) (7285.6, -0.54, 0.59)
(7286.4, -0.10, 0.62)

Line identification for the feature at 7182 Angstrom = [O II]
